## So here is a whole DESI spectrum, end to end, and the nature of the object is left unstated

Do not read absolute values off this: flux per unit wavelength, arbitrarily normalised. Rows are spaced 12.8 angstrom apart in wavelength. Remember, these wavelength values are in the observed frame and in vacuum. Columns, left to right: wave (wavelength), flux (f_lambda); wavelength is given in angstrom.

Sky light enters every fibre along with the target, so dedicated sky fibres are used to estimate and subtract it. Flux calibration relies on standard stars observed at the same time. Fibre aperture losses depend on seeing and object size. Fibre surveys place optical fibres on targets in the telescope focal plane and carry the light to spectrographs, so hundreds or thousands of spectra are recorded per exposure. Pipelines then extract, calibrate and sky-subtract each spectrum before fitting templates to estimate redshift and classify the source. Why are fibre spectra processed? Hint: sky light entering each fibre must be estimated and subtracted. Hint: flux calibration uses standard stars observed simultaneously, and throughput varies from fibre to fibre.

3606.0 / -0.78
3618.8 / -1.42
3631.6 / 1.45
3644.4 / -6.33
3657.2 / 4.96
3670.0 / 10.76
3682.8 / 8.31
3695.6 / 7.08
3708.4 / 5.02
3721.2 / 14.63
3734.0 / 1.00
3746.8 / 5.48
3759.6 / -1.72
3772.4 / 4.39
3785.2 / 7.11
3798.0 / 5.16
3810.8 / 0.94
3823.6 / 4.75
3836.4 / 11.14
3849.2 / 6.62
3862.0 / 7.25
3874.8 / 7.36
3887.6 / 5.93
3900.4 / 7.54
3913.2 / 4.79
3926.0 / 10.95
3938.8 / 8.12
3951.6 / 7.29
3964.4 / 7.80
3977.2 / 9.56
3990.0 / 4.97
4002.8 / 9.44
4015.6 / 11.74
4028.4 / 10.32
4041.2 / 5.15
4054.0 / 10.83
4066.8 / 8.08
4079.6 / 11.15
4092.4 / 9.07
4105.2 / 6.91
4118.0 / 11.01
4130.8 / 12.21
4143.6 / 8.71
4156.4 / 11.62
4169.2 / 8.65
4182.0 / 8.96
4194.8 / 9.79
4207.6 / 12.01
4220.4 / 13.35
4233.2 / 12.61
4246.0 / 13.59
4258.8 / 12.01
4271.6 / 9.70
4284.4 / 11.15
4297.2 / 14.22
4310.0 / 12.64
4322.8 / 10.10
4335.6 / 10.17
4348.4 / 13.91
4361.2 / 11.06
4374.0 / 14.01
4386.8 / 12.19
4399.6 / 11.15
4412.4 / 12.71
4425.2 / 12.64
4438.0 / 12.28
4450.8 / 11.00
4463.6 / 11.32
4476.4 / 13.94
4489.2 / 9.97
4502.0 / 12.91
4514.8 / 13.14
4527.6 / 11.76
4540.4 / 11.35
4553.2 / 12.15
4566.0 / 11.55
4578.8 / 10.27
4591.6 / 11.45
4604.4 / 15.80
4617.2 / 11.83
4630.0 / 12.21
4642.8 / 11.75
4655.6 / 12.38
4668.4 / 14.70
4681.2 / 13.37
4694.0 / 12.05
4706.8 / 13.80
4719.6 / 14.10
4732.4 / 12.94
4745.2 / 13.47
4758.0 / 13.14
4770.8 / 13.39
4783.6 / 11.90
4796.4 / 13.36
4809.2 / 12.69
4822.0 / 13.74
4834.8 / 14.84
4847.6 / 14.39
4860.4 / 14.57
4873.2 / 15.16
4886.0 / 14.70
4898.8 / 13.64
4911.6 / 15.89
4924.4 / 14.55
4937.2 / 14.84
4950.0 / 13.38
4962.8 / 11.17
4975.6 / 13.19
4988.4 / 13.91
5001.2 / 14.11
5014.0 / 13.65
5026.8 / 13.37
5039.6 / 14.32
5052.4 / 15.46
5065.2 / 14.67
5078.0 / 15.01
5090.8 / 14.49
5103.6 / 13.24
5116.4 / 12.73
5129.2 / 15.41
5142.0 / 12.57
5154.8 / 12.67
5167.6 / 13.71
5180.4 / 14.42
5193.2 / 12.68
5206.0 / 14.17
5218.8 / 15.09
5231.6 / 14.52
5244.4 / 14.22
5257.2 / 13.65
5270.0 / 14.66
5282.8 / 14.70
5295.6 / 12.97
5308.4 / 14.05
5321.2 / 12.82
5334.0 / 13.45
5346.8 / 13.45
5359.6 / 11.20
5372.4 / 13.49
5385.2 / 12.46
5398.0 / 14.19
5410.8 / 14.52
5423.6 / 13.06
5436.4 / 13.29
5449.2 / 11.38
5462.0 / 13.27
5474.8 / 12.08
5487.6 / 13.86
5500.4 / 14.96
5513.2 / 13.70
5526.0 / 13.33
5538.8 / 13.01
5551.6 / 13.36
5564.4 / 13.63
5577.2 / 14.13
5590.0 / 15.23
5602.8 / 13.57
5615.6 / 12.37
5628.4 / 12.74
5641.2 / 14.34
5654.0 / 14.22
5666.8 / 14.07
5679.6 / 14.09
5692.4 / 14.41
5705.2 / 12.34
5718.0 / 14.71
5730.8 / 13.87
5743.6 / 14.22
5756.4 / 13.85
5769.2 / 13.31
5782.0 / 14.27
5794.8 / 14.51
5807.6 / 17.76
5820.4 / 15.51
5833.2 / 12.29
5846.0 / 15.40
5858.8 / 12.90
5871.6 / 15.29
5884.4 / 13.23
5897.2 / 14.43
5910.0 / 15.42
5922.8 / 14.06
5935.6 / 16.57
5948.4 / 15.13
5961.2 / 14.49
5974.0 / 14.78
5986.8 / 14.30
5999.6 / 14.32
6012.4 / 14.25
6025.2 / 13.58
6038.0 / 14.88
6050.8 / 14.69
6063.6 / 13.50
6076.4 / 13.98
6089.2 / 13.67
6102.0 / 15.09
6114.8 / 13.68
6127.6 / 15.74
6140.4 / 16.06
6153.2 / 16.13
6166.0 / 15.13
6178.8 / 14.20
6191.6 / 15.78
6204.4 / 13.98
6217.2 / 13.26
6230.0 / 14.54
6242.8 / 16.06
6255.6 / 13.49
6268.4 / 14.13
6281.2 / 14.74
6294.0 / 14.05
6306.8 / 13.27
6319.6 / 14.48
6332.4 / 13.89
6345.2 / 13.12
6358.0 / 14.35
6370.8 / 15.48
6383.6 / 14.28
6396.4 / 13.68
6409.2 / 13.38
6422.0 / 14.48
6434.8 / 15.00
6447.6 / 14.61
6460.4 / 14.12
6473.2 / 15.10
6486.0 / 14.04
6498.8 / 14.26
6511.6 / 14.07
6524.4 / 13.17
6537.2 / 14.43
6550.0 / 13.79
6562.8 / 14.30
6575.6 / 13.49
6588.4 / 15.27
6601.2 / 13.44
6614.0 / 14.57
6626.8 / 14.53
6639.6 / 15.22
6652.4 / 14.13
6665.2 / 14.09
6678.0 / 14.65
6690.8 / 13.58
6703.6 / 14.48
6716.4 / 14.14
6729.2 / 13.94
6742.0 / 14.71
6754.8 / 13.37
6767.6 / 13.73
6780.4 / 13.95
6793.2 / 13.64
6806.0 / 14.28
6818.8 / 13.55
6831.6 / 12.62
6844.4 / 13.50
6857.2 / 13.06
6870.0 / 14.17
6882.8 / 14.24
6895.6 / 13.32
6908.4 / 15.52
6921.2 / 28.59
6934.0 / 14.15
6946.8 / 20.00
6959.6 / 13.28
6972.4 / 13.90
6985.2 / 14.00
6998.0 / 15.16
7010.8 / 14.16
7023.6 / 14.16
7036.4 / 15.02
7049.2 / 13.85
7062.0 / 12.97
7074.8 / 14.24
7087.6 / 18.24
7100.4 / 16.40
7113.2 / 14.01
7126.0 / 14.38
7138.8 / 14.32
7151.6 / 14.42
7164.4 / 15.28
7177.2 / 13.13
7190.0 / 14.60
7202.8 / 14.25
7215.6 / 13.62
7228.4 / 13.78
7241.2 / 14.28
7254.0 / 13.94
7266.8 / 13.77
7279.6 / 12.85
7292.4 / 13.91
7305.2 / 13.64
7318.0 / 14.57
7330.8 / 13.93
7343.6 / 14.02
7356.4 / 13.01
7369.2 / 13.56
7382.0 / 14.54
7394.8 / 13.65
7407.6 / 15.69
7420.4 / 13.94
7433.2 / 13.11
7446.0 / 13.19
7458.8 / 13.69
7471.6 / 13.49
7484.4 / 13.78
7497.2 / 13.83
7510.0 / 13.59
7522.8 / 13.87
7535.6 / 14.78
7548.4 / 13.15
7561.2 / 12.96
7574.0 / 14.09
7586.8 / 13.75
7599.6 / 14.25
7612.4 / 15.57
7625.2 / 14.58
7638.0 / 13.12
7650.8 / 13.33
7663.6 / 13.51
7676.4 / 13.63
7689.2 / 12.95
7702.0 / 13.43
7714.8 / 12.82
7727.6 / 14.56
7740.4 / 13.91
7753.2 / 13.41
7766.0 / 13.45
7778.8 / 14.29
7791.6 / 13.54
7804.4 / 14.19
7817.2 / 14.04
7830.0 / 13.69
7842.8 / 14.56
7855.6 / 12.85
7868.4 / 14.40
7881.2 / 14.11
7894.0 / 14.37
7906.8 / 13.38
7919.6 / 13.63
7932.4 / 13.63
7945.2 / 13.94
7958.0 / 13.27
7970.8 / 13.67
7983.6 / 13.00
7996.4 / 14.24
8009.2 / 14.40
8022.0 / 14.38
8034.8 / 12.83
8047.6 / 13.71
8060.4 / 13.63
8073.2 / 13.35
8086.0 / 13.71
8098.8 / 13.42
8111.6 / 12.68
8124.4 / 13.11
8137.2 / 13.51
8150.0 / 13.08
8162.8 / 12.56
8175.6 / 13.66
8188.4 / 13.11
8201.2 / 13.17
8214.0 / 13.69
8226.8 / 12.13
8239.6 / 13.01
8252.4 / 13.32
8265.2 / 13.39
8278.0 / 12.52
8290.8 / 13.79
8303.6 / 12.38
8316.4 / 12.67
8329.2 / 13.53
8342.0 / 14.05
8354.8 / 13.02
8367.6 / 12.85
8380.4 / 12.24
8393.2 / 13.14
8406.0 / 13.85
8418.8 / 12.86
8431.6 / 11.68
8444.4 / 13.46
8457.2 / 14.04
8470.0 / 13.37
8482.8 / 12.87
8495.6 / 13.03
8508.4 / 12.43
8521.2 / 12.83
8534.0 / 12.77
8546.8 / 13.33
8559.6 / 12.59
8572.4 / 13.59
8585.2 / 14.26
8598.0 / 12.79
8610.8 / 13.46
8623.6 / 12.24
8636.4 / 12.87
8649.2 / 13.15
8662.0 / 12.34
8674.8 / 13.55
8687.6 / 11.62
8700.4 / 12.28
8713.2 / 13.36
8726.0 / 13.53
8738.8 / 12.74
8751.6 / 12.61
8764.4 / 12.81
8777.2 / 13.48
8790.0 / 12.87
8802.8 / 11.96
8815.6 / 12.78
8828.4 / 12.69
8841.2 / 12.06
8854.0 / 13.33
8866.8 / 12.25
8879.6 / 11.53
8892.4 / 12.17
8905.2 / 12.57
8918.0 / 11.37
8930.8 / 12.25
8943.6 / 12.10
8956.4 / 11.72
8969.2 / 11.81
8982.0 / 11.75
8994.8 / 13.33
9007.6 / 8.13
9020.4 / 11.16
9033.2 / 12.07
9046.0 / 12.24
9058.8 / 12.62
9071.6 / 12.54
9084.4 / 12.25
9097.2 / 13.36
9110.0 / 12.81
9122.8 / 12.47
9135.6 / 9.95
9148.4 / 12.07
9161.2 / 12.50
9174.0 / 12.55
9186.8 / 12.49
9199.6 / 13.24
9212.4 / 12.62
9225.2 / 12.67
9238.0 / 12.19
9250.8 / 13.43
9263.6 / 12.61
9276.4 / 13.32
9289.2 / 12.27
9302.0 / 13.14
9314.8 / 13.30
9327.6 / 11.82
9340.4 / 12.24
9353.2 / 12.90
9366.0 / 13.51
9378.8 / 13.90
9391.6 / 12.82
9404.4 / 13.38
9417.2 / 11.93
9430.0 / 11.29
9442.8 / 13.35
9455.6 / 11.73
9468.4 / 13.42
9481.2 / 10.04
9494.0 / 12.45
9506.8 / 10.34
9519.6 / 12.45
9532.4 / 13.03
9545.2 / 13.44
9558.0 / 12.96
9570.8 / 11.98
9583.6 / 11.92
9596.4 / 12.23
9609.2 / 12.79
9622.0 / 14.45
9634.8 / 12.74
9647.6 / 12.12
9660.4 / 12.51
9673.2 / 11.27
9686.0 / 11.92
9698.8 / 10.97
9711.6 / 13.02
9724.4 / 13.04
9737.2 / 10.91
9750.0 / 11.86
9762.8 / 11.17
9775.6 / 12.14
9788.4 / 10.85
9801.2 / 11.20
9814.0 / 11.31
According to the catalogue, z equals 0.054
